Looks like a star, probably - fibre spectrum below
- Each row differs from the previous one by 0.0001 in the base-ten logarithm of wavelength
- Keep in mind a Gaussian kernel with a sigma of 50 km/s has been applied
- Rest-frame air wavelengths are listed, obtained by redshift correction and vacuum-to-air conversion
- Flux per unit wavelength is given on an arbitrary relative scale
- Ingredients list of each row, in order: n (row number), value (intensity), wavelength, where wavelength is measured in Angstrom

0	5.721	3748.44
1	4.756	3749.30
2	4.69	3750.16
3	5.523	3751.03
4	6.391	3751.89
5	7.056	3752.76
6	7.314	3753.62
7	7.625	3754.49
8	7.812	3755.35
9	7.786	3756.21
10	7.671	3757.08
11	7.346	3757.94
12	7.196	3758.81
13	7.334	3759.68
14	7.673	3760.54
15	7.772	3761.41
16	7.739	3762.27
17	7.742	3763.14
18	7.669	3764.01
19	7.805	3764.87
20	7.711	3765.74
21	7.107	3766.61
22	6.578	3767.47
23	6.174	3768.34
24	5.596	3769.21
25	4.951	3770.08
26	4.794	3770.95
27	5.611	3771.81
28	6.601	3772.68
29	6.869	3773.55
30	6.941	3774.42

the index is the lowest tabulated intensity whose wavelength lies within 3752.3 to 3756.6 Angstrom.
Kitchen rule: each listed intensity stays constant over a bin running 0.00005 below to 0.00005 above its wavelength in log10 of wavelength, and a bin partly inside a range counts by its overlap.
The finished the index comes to 7.056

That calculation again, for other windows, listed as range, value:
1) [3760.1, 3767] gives 7.107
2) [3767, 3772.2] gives 4.794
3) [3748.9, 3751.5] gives 4.69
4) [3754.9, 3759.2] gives 7.196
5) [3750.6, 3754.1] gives 5.523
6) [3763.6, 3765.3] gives 7.669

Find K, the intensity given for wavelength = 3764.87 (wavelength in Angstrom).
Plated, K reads 7.805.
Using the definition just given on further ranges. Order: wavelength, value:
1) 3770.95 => 4.794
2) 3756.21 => 7.786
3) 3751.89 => 6.391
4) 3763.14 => 7.742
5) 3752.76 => 7.056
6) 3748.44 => 5.721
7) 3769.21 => 5.596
